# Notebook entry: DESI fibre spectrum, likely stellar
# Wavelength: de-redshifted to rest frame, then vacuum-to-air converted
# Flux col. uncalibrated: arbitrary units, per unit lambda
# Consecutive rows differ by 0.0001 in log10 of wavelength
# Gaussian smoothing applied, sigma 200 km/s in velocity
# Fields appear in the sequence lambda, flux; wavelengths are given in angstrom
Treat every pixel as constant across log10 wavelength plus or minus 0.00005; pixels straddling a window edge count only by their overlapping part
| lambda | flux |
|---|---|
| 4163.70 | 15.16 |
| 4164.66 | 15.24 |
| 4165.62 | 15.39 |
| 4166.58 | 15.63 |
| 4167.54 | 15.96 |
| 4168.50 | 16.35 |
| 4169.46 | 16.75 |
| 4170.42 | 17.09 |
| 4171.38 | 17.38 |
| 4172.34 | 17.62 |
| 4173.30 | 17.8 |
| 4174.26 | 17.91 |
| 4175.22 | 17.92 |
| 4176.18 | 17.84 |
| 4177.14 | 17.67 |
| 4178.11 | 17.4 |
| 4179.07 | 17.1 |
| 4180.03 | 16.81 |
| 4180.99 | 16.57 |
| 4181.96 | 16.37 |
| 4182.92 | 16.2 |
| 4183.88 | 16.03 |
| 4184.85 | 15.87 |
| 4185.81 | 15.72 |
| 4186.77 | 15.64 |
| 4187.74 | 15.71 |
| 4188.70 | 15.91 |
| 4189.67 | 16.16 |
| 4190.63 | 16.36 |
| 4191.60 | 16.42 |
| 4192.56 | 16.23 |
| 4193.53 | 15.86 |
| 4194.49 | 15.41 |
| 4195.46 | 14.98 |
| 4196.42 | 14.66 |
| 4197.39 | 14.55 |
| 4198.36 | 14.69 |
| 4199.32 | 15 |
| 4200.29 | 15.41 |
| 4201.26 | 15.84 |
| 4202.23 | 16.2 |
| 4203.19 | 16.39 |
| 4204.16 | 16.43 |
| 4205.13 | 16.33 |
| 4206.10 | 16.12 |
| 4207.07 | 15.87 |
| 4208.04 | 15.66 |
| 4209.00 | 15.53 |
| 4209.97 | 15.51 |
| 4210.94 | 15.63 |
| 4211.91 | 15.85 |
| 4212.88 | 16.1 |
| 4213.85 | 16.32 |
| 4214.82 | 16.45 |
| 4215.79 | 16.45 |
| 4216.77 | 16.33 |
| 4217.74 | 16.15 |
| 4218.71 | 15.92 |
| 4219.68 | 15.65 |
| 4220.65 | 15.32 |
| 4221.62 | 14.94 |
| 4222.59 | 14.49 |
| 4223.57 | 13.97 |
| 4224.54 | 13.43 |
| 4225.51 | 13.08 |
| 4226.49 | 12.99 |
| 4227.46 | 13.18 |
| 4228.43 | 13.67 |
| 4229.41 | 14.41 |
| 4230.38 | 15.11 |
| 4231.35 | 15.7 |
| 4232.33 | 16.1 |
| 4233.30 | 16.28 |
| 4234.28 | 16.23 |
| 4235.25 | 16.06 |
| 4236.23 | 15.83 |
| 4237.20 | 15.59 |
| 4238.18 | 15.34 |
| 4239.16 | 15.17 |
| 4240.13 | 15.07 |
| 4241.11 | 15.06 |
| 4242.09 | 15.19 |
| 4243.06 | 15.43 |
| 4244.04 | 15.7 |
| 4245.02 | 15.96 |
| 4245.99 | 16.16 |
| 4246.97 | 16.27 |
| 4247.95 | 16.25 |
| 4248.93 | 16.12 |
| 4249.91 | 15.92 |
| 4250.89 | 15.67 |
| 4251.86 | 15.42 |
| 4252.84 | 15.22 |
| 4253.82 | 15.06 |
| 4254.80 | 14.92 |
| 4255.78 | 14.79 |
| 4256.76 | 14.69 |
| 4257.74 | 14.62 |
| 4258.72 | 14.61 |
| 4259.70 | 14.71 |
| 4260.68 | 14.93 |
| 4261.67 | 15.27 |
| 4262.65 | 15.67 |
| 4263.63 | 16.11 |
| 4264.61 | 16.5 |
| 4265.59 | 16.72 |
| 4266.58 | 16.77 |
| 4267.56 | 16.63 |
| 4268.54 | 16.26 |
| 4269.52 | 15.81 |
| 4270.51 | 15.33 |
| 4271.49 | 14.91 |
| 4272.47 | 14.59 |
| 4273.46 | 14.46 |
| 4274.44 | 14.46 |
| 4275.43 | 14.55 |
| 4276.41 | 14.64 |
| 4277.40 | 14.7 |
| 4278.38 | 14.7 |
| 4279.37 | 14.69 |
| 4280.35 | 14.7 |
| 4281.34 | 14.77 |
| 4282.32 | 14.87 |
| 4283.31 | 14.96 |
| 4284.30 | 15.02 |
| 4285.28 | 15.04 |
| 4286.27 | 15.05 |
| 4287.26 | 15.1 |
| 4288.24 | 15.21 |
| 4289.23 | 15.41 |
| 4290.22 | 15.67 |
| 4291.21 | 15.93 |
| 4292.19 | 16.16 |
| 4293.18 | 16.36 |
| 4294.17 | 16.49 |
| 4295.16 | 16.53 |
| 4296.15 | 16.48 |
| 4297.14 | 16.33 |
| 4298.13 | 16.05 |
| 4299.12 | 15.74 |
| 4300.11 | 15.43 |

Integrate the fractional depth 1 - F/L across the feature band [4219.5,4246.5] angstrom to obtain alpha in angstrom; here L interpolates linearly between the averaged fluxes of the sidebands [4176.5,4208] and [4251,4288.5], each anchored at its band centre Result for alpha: 0.9 angstrom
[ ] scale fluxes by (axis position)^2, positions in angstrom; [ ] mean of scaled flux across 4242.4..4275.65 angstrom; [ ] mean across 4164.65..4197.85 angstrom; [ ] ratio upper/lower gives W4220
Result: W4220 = 0.98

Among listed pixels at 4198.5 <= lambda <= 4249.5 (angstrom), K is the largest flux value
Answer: 16.45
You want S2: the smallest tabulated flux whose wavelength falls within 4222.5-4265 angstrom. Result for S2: 12.99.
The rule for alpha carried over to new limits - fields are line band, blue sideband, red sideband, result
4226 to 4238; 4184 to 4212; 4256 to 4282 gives 0.3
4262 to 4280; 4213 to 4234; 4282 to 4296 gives 0.0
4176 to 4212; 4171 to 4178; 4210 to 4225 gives 1.6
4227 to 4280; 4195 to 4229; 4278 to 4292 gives -0.6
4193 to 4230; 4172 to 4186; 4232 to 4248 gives 2.4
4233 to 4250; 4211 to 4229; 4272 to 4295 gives -0.8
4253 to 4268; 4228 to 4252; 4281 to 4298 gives 0.1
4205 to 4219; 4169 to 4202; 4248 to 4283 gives 0.0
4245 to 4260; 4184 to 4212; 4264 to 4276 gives 0.2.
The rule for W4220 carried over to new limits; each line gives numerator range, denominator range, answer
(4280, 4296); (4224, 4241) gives 1.07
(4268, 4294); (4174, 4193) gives 0.96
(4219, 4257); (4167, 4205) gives 0.95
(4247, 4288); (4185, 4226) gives 1.01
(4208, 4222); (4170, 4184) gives 0.94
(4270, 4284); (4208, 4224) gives 0.97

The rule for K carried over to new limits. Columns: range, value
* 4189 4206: 16.43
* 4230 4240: 16.28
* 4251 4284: 16.77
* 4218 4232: 15.92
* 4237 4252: 16.27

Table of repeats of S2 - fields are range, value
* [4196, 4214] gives 14.55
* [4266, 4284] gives 14.46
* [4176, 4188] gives 15.64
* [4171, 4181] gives 16.57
